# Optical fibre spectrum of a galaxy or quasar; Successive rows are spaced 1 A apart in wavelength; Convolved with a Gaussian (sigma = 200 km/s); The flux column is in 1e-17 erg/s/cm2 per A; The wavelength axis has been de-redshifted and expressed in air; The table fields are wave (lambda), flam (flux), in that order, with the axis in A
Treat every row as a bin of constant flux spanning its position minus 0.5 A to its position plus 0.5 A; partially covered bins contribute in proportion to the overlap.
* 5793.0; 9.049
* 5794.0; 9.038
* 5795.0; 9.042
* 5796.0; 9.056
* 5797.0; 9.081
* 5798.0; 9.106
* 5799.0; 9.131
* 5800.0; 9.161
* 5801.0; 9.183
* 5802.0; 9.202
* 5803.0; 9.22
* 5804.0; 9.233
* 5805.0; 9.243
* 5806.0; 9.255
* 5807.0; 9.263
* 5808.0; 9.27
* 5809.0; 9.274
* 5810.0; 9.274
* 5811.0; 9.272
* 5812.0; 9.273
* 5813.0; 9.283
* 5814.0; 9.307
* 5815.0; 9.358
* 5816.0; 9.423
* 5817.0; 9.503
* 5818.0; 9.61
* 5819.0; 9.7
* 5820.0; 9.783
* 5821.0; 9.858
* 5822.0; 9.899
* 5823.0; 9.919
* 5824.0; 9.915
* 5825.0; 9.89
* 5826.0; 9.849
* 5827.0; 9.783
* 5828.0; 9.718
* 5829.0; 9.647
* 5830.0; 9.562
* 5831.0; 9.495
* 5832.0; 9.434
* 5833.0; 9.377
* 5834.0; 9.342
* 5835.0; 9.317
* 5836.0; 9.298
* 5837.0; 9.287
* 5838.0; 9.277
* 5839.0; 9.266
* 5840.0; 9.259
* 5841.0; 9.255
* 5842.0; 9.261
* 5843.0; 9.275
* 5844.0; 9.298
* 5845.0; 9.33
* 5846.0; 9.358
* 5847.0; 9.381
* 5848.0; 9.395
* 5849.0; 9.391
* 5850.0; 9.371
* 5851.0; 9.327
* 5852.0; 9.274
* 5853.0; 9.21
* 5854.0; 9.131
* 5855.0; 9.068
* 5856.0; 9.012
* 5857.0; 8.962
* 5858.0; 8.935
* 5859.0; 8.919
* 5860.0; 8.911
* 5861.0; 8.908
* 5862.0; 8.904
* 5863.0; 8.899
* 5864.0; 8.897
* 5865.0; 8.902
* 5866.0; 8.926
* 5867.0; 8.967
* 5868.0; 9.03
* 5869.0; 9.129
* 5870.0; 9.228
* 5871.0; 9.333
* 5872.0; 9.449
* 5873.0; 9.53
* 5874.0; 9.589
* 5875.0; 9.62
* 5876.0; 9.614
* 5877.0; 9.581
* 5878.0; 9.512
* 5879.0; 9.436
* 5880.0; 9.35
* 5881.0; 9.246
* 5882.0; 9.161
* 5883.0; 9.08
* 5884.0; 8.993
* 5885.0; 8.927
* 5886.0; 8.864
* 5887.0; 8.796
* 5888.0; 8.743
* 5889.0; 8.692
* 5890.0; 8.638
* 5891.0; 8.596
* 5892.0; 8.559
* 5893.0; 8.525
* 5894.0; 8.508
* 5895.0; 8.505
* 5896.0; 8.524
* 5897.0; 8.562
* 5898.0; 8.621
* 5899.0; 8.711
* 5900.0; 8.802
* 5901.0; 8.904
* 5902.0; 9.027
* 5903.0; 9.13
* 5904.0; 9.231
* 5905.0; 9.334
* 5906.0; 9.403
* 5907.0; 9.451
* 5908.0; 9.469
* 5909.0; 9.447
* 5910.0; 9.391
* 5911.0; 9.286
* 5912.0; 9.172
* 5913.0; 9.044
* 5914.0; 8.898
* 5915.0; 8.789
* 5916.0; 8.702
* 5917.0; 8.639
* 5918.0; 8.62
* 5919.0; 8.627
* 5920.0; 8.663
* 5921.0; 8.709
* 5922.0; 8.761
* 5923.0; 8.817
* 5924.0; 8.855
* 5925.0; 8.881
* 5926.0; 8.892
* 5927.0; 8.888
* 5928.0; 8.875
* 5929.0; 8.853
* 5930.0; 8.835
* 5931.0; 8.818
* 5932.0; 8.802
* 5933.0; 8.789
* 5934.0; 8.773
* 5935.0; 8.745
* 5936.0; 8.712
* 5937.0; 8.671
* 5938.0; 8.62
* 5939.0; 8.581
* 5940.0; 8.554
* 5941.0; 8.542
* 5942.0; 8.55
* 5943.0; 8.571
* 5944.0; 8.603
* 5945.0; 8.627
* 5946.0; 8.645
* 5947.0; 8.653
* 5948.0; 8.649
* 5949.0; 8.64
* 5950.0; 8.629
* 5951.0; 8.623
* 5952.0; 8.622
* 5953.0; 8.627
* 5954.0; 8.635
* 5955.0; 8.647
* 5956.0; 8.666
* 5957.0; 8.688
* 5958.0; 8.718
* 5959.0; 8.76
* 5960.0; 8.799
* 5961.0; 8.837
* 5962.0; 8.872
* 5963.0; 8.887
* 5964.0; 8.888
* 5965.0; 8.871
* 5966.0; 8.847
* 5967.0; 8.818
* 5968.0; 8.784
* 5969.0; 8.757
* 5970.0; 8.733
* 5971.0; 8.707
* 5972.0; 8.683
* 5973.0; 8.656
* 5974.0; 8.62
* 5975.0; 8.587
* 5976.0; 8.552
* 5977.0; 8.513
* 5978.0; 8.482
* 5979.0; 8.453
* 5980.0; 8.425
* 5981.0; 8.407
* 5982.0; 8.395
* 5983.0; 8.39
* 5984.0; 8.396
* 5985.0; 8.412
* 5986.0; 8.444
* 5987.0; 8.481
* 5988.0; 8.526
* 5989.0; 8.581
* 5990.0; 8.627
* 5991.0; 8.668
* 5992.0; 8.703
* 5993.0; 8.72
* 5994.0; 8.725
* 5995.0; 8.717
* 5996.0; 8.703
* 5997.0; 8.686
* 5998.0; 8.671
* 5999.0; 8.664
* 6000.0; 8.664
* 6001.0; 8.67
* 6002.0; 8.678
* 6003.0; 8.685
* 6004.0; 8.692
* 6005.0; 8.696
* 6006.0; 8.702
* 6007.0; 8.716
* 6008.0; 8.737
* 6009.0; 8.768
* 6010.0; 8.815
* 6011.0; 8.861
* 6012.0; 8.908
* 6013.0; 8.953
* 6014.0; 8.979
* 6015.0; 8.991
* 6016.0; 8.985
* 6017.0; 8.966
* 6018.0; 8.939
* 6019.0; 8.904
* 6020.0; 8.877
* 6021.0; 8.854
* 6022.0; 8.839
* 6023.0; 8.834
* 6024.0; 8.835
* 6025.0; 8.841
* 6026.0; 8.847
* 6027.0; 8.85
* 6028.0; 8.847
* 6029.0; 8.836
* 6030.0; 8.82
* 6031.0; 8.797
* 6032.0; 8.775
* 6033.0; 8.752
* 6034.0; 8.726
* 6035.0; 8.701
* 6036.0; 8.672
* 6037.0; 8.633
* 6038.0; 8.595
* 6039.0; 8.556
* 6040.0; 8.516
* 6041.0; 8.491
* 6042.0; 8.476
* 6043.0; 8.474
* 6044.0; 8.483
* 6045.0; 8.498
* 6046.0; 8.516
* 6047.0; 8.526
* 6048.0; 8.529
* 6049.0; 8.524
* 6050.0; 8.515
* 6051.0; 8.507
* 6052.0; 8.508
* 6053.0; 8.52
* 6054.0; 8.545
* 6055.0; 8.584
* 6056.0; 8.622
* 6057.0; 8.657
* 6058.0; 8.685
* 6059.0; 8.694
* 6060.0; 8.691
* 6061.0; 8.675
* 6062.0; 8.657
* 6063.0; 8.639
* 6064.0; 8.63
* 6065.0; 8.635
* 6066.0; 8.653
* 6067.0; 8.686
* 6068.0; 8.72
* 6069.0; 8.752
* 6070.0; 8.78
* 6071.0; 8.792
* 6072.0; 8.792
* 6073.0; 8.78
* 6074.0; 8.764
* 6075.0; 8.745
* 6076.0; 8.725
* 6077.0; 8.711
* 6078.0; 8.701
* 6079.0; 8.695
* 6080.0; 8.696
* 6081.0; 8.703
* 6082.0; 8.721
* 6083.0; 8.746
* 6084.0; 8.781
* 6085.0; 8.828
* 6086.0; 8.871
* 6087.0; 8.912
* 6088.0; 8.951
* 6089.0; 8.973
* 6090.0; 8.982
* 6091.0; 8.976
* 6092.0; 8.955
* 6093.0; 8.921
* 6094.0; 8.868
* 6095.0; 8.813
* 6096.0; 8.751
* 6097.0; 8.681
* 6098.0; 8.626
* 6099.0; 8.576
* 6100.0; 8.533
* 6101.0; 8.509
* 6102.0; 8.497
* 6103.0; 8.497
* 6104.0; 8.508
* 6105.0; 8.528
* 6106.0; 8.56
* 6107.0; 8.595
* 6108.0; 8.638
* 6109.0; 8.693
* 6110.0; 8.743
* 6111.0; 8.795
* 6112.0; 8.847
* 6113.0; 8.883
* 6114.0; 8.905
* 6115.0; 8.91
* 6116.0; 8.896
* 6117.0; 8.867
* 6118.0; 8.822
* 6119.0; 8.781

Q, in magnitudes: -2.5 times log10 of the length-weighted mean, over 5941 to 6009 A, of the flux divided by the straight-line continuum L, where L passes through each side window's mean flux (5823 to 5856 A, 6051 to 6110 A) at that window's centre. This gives 0.04 mag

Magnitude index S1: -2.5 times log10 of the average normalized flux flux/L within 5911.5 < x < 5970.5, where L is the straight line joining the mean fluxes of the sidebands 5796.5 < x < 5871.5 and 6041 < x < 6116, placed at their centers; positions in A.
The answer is 0.036 mag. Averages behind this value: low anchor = 9.31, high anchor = 8.69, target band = 8.74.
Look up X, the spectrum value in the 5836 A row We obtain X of 9.298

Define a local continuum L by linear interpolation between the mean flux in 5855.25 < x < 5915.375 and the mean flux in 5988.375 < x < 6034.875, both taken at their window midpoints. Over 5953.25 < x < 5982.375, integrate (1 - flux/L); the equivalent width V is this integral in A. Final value 0.6 A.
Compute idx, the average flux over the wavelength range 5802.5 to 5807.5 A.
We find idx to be 9.24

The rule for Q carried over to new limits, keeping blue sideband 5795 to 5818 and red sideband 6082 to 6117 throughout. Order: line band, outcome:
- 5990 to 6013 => 0.02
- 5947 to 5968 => 0.03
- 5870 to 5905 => 0.01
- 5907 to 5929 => 0.02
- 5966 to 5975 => 0.03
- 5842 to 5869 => 0.01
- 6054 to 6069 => 0.02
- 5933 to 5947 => 0.05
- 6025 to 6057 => 0.03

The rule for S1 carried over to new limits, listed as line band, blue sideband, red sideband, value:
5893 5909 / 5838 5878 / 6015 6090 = 0.02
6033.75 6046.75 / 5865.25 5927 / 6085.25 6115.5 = 0.03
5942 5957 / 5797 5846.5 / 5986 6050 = 0.04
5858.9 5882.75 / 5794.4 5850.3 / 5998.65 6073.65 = 0.00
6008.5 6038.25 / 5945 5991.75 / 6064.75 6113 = -0.02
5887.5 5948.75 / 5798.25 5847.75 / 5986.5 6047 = 0.03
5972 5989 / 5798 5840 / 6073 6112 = 0.07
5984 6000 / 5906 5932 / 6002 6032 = 0.03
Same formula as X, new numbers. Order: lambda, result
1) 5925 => 8.881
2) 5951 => 8.623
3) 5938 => 8.62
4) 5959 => 8.76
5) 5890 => 8.638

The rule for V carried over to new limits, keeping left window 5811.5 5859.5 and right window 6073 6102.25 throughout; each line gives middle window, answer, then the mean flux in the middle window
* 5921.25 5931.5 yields 0.4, 8.84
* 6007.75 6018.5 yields 0.1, 8.9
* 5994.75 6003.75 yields 0.3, 8.68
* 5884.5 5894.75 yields 0.7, 8.68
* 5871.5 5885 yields -0.1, 9.38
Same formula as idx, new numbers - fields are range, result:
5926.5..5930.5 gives 8.86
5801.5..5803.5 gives 9.21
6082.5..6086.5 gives 8.81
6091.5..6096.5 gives 8.86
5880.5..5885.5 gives 9.08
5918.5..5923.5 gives 8.72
